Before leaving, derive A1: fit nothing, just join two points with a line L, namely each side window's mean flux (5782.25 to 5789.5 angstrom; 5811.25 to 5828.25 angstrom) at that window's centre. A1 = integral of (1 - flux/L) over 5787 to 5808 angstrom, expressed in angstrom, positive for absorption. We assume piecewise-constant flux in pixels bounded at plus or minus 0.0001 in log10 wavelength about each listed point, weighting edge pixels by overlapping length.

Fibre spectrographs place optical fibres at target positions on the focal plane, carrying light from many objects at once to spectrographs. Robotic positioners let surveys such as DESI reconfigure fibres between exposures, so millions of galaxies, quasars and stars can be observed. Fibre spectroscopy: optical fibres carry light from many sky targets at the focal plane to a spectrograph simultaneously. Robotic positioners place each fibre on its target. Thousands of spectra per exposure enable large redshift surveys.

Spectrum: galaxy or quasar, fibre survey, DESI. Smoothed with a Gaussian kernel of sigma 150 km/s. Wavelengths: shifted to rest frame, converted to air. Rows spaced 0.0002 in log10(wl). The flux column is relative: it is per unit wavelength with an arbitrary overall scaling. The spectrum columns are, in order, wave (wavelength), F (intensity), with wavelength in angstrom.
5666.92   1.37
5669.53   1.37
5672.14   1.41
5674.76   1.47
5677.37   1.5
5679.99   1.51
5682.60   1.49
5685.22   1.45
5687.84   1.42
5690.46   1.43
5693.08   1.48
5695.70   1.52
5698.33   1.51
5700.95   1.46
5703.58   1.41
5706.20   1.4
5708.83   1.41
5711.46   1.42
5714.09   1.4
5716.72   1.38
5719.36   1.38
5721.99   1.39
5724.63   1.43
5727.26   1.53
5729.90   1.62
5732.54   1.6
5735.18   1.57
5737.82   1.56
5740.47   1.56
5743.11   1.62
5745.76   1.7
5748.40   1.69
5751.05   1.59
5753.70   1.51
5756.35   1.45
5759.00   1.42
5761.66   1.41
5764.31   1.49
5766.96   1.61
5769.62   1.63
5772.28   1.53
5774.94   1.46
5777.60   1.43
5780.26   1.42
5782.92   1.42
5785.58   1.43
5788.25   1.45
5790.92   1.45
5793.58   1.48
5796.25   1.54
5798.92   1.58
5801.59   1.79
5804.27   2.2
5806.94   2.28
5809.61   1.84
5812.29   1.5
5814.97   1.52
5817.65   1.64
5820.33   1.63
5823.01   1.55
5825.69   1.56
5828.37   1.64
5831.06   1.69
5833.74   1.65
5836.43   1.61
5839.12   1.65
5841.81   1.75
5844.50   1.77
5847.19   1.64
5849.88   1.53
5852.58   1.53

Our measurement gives -3.2 angstrom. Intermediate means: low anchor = 1.43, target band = 1.72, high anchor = 1.57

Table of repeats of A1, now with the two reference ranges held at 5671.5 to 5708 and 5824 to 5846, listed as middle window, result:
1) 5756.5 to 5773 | 0.6 angstrom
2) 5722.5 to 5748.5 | -0.9 angstrom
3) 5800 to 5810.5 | -2.6 angstrom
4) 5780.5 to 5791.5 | 1.1 angstrom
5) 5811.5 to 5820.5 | 0.4 angstrom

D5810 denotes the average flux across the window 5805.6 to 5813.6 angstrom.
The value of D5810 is 1.88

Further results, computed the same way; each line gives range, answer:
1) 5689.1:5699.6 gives 1.48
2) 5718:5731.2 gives 1.47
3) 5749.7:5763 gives 1.48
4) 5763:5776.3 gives 1.54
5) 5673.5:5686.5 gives 1.48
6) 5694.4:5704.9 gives 1.48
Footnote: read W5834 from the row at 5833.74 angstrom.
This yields 1.65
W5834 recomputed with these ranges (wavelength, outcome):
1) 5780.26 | 1.42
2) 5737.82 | 1.56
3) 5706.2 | 1.4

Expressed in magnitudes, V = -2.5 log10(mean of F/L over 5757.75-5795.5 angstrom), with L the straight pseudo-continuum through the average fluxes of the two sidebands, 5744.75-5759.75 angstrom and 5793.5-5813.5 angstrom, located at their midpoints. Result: 0.136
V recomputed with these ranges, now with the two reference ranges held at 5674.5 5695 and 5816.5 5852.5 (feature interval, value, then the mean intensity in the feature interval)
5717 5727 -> 0.07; 1.41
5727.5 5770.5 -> -0.02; 1.56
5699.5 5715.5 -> 0.06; 1.42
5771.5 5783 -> 0.09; 1.45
